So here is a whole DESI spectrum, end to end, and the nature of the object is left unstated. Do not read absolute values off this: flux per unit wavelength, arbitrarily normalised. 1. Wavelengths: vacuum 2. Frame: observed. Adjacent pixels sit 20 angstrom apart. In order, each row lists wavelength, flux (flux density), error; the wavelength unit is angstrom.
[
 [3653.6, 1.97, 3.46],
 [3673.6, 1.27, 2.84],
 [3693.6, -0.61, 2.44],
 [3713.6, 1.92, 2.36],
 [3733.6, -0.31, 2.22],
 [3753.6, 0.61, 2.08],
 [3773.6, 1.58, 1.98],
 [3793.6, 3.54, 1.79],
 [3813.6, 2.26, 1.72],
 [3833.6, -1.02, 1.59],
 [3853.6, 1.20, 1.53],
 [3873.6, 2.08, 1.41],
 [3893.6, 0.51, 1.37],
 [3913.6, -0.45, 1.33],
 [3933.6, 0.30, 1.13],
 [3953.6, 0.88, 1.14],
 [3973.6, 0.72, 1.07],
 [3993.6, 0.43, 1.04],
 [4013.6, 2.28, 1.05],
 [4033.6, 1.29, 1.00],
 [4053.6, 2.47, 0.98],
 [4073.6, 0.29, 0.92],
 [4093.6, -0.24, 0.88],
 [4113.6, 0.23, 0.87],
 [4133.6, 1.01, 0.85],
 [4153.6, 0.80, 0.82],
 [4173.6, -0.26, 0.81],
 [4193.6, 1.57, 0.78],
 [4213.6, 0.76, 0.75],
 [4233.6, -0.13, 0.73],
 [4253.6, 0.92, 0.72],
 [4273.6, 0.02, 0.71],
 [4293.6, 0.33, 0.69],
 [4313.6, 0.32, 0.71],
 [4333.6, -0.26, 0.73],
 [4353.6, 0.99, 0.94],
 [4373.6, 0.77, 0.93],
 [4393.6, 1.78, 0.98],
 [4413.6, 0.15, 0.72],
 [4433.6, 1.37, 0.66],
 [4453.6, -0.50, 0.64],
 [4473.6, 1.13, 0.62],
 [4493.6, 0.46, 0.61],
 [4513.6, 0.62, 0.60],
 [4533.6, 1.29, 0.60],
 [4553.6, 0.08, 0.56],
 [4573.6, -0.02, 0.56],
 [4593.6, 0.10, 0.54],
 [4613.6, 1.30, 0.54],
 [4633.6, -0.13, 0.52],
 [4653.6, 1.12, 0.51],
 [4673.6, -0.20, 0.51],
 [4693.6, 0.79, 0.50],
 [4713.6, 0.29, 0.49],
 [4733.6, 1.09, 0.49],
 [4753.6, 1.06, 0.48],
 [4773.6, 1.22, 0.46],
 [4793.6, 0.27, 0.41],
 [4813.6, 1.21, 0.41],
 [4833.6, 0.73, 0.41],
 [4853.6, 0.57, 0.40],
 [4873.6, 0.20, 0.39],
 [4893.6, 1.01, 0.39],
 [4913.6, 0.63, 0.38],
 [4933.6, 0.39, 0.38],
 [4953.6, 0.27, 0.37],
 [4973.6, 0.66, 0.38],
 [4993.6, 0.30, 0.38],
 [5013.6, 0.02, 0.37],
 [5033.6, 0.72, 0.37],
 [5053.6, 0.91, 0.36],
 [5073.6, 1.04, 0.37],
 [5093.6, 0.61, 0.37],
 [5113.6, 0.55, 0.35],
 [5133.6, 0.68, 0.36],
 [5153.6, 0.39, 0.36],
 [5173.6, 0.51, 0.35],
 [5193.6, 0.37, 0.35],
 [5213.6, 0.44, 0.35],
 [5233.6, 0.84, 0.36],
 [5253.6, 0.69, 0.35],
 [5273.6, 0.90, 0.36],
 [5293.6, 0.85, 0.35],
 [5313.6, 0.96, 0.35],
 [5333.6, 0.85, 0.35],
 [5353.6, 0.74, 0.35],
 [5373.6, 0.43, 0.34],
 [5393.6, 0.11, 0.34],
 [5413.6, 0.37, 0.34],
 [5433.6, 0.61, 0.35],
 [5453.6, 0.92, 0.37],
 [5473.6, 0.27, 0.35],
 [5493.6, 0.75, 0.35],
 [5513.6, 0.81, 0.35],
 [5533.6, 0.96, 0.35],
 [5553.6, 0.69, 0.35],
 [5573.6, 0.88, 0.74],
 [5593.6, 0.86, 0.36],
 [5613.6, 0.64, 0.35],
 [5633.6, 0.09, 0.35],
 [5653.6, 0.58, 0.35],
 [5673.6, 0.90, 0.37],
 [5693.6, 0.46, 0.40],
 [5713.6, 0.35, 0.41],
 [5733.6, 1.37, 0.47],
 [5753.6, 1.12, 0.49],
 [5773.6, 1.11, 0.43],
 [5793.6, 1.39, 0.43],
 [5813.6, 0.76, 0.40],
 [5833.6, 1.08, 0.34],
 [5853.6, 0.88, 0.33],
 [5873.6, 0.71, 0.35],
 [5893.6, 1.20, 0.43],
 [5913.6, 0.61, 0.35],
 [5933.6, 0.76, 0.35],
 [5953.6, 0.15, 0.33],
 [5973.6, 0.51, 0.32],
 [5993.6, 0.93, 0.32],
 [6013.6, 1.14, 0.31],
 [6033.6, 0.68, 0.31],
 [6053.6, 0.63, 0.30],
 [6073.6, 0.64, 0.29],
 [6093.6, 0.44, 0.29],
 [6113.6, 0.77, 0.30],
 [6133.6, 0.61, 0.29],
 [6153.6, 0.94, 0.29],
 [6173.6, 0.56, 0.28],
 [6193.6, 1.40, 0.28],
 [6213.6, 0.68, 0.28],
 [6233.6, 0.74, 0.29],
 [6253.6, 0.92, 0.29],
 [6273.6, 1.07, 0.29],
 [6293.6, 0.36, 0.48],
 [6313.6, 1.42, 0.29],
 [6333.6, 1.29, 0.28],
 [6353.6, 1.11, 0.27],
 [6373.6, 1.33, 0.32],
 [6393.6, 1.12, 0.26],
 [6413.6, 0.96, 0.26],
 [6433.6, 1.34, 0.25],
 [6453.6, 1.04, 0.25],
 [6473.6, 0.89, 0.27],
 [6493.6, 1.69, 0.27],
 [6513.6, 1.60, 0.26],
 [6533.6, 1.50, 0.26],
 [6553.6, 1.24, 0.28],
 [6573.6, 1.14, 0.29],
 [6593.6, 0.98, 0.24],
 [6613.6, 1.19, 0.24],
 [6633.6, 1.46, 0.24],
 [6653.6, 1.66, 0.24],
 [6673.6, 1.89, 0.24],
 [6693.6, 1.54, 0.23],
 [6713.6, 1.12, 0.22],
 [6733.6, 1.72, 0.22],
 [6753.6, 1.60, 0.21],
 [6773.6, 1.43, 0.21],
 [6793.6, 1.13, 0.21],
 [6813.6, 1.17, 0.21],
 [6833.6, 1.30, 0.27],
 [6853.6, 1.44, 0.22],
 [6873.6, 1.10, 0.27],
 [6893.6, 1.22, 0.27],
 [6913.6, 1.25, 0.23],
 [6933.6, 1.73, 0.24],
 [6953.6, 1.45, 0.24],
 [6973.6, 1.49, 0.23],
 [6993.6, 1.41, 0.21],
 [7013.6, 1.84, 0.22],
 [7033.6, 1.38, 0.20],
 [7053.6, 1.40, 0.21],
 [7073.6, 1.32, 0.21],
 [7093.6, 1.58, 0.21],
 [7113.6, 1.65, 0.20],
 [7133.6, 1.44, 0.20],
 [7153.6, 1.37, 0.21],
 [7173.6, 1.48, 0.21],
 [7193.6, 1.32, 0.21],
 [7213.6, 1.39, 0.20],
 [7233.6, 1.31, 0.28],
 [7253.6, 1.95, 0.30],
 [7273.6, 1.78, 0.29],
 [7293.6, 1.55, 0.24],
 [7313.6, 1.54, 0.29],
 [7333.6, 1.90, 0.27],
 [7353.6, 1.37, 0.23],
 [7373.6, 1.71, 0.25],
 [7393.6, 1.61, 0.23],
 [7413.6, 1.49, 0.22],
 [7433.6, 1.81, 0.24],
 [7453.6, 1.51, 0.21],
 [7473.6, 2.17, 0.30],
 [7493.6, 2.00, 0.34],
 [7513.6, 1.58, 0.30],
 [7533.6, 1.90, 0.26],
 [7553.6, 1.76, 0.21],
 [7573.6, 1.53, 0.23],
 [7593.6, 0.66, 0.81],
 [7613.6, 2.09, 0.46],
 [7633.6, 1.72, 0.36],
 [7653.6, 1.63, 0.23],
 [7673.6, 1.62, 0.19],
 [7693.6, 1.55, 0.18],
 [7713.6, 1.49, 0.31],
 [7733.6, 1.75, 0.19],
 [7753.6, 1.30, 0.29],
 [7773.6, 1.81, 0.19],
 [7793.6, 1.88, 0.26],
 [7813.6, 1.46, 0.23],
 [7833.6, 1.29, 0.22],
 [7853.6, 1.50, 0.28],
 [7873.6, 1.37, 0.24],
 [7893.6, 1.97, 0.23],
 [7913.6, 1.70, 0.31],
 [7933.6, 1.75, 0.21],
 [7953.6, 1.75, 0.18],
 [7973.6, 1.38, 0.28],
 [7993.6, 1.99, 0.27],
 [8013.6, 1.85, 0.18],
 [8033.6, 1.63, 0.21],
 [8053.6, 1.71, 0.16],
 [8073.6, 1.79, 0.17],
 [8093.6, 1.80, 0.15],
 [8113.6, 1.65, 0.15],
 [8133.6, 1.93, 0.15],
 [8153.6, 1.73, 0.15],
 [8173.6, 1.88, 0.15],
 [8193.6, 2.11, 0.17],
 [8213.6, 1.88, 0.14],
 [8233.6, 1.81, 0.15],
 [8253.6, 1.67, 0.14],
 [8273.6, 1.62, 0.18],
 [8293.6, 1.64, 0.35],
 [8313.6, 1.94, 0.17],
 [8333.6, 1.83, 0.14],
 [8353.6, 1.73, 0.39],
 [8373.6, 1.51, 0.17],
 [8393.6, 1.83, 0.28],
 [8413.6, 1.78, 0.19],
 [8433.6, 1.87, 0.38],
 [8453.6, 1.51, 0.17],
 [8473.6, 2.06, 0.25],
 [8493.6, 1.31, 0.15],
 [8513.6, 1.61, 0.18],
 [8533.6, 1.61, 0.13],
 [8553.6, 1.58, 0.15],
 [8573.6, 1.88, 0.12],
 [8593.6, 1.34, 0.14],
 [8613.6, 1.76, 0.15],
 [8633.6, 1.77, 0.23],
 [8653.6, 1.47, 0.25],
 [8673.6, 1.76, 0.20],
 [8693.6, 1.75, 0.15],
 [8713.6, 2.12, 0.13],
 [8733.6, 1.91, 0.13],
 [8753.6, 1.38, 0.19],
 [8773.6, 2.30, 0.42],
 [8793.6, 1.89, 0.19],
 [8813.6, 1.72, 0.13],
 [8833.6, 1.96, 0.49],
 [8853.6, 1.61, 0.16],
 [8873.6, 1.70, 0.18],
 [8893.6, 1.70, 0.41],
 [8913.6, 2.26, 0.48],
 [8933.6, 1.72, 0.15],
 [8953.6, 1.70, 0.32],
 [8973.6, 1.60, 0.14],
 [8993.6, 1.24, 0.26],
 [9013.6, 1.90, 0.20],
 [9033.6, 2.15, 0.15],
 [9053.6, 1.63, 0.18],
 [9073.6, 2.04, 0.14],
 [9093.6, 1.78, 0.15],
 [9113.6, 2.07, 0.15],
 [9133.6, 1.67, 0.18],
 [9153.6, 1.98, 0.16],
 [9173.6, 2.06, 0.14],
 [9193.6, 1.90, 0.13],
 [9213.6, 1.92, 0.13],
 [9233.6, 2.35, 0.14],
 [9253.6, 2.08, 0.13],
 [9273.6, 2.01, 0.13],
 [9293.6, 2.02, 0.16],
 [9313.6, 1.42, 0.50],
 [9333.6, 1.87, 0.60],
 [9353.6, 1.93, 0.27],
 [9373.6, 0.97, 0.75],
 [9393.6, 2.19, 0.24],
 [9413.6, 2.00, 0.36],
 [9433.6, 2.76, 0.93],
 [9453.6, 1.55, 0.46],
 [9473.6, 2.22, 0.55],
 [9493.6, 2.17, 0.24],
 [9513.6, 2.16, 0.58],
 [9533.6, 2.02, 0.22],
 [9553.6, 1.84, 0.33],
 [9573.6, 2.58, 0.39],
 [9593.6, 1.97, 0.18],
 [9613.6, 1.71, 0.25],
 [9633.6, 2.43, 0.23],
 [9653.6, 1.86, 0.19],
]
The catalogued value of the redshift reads 0.661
